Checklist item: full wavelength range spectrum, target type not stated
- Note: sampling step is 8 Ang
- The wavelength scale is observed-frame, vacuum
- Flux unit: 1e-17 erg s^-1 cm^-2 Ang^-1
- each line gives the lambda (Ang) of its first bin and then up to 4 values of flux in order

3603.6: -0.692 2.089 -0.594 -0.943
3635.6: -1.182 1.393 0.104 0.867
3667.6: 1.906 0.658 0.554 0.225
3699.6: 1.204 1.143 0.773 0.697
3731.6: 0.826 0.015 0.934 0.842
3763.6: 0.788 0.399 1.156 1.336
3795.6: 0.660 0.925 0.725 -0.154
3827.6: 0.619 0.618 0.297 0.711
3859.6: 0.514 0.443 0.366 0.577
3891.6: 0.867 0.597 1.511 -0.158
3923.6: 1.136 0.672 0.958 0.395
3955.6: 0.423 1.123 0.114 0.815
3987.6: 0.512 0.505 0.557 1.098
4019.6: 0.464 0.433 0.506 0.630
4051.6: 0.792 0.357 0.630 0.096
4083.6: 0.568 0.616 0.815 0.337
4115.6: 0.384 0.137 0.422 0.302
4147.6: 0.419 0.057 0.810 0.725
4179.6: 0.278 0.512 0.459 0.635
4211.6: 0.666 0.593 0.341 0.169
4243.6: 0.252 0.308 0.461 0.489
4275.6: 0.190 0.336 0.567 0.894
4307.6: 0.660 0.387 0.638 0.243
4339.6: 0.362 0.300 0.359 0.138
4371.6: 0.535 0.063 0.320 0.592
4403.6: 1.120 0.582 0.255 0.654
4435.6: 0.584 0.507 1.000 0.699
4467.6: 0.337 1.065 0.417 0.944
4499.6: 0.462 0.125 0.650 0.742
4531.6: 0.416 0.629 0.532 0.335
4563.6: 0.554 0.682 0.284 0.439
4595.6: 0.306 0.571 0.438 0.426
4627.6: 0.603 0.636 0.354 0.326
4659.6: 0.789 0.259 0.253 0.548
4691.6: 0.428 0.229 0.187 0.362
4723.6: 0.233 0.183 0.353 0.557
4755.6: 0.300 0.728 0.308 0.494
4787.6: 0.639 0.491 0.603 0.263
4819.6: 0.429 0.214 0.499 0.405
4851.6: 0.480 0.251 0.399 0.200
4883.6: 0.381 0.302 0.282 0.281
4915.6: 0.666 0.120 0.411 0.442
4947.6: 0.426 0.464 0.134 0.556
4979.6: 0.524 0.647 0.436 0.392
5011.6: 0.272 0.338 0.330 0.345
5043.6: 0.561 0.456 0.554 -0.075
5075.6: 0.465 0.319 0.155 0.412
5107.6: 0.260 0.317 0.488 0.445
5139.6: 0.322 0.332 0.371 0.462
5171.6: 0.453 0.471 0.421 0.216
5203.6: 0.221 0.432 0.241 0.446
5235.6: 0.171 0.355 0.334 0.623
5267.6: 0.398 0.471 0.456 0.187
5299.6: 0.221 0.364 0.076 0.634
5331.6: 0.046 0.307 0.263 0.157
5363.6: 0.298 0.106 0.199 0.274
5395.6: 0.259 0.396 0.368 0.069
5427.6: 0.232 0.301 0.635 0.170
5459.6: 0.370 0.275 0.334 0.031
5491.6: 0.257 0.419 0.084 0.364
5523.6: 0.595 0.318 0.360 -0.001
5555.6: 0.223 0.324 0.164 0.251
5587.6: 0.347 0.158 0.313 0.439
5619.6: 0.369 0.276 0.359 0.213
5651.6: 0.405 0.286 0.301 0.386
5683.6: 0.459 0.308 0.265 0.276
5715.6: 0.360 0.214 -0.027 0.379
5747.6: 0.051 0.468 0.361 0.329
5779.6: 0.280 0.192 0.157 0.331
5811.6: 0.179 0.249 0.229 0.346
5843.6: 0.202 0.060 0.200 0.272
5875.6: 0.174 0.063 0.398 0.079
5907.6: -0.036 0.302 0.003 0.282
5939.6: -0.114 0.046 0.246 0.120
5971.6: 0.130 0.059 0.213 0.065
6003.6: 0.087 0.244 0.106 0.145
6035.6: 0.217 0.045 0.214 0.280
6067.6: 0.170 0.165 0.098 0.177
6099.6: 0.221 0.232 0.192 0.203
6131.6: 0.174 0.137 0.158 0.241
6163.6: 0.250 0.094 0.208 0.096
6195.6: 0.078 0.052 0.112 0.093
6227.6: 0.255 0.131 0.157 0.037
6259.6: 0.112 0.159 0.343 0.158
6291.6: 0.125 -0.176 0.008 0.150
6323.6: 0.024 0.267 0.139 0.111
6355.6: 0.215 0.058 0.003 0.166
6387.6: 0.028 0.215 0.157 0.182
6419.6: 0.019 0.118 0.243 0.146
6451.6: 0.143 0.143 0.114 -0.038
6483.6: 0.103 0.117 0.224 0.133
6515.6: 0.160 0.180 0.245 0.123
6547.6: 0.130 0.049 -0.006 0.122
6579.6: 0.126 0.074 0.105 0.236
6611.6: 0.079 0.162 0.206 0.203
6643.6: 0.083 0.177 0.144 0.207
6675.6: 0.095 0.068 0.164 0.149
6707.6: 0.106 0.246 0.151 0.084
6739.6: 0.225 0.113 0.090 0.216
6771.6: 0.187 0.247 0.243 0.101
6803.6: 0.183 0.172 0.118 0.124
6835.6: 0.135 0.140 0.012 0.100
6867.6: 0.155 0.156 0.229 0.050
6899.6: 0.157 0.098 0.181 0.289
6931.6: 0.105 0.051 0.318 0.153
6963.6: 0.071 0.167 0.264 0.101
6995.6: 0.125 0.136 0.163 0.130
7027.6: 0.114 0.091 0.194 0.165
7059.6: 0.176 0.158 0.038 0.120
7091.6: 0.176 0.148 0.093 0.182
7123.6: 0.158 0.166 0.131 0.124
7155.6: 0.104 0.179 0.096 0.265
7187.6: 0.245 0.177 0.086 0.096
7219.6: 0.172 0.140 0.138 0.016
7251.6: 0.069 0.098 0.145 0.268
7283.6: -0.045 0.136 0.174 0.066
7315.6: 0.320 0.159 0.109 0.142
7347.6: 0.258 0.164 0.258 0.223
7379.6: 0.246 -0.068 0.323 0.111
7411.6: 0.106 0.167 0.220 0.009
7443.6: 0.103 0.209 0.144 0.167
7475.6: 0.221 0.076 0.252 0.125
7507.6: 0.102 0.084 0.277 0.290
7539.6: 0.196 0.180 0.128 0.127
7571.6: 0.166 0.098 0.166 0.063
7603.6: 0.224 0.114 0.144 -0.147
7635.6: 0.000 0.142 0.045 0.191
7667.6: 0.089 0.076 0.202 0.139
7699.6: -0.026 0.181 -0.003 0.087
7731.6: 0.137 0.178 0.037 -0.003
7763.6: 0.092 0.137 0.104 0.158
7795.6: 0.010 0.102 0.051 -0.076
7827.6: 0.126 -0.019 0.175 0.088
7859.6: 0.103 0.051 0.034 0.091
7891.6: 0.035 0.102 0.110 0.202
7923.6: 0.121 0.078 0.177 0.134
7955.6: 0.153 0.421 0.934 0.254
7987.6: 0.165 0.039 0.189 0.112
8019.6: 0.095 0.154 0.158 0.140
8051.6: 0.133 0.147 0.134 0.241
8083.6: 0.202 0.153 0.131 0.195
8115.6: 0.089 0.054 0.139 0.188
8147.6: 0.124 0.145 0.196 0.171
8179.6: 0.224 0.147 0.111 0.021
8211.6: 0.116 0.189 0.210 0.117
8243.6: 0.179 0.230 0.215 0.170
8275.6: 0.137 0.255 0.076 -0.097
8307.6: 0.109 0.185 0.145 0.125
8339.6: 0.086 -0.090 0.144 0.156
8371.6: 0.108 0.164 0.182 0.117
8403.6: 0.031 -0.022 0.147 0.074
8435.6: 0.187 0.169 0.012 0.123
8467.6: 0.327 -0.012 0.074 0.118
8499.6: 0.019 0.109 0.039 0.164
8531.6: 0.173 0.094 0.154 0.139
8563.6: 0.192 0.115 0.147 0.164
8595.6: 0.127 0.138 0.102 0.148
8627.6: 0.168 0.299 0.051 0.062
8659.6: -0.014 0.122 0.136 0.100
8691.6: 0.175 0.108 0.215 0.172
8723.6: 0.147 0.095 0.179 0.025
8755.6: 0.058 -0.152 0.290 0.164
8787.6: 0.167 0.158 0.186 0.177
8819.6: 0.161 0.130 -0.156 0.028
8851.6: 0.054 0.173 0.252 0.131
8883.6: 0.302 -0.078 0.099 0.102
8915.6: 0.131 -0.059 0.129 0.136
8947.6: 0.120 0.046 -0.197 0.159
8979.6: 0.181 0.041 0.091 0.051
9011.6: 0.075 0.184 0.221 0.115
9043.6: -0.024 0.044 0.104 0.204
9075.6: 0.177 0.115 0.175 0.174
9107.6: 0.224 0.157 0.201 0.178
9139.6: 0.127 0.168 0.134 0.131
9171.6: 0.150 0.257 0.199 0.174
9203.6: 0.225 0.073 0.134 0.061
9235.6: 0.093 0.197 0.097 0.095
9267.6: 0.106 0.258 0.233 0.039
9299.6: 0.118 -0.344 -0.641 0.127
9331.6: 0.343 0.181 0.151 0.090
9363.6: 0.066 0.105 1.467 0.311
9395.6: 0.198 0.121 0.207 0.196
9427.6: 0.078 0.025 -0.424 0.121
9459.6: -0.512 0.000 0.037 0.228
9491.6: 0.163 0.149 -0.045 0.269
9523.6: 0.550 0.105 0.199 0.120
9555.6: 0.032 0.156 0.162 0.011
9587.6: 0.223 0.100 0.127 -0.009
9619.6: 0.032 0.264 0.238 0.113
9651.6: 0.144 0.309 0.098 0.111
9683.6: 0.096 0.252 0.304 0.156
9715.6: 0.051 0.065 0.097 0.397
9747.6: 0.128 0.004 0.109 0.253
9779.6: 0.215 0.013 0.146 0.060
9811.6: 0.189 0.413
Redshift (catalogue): 1.14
